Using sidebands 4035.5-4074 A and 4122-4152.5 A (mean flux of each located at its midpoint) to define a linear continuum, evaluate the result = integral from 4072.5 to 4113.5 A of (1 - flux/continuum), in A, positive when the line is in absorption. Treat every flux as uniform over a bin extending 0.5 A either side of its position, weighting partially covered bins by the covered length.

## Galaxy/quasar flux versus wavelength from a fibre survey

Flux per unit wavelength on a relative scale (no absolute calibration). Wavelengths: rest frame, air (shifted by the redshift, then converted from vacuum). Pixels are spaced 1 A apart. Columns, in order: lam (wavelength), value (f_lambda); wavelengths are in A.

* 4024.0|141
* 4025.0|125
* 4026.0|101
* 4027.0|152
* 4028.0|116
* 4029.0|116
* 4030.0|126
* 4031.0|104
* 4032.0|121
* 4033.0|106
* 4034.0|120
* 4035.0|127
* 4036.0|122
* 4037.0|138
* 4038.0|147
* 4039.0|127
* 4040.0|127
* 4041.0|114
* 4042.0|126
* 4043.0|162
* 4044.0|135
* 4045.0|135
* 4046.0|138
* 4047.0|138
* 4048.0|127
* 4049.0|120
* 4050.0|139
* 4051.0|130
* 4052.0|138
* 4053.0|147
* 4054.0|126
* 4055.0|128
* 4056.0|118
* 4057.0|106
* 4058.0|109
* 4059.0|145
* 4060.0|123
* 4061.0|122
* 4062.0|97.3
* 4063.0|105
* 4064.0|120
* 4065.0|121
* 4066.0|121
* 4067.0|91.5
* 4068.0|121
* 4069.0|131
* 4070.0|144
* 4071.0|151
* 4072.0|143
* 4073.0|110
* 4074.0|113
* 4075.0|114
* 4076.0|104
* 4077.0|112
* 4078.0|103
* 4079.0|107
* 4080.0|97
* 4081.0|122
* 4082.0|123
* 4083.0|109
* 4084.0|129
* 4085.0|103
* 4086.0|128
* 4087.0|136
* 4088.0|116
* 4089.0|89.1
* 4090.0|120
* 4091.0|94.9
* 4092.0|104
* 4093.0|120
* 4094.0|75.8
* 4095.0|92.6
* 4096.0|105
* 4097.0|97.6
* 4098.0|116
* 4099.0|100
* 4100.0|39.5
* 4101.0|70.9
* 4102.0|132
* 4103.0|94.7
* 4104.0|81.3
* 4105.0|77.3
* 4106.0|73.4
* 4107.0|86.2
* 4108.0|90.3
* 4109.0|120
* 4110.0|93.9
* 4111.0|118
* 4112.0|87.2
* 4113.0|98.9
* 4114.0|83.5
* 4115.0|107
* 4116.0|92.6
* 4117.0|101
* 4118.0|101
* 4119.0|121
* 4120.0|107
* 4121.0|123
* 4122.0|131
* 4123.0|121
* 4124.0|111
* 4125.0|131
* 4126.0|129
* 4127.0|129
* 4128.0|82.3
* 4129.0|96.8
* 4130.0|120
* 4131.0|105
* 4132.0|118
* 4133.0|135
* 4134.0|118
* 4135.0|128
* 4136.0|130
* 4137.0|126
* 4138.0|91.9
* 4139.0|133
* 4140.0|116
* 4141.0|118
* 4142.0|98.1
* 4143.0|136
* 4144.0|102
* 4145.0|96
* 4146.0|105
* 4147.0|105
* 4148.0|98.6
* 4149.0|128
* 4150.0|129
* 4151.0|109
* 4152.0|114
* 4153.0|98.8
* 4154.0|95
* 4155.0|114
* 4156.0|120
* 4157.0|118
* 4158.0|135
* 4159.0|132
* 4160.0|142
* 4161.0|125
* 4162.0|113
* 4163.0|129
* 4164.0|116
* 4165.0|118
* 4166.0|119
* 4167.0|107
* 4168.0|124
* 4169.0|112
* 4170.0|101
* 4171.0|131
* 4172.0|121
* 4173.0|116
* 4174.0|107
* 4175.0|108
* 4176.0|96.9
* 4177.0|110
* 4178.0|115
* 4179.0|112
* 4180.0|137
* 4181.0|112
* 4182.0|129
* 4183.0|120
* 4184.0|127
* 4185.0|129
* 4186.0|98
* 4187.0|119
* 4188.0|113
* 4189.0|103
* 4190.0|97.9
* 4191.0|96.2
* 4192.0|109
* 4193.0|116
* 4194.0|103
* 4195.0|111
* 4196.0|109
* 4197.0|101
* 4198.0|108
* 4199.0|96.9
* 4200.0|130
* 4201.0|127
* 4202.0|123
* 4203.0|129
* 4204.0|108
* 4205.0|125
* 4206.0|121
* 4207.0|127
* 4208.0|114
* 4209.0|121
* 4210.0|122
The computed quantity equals 6.5 A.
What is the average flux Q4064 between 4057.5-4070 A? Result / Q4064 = 118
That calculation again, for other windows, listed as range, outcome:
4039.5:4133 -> 113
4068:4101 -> 110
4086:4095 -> 107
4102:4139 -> 108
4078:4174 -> 110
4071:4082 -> 115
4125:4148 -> 114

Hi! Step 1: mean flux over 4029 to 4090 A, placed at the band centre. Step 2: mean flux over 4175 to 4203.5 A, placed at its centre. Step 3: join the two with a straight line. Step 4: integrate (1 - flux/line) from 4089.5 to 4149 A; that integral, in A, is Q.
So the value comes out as 6.2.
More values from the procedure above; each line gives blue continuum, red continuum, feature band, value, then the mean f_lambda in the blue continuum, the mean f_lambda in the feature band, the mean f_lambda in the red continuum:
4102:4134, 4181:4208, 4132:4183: -2.9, 106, 117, 114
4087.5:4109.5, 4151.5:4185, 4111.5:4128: -1.3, 95.3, 110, 118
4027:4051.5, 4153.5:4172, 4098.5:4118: 4.9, 128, 92.2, 120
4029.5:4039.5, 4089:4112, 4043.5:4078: -3.5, 124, 124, 95.3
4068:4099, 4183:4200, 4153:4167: -1.2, 114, 120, 110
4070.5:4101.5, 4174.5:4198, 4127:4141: -0.8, 108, 116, 112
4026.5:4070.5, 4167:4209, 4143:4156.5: 0.9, 126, 110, 114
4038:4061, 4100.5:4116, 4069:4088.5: -1.3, 130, 119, 94.3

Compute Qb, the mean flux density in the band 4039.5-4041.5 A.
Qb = 120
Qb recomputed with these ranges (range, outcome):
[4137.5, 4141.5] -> 115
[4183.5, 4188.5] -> 117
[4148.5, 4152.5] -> 120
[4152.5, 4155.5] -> 103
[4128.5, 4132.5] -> 110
